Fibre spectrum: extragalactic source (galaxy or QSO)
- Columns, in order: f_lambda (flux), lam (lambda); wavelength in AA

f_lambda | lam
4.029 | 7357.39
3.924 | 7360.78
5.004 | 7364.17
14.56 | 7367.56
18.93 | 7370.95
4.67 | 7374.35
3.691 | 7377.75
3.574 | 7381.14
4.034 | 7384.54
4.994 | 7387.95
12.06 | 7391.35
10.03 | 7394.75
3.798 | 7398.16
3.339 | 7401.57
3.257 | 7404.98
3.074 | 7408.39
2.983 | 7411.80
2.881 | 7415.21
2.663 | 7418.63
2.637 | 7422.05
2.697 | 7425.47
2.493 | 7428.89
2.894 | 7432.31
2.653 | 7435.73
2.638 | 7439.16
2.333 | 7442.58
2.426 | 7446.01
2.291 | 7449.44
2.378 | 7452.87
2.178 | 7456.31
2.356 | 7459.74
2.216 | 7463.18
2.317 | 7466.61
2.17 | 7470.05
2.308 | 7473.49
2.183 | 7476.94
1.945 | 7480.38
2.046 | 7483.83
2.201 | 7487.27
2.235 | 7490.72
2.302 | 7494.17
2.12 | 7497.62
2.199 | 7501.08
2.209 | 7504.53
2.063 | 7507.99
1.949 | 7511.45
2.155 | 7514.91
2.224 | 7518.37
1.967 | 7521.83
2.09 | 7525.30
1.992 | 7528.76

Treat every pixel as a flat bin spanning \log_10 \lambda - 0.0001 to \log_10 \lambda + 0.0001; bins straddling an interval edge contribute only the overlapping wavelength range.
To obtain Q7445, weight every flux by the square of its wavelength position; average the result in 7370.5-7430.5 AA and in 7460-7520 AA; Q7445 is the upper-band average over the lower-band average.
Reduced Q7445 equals 0.46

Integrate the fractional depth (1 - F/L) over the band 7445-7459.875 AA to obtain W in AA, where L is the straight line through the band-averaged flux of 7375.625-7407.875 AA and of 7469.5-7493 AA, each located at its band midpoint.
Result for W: 4.0 AA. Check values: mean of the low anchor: 5.32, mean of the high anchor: 2.16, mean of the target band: 2.32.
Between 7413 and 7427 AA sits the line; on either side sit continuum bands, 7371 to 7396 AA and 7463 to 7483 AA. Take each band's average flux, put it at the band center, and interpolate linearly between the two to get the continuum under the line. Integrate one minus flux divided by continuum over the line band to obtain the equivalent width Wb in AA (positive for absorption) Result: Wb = 6.34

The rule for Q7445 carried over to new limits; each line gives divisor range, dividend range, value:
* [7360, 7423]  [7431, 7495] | 0.40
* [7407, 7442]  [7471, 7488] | 0.79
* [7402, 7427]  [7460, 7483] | 0.77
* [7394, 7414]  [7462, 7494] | 0.54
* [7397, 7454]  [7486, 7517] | 0.79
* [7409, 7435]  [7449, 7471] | 0.83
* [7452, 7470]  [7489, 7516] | 0.96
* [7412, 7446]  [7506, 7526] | 0.80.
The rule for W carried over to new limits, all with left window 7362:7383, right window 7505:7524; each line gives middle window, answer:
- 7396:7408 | 5.7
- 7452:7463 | 5.5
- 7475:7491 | 6.1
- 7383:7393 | 0.6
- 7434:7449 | 7.9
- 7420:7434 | 7.6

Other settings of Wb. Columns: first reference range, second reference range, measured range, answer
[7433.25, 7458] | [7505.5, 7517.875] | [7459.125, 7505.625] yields 0.8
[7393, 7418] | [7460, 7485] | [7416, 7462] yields 9.2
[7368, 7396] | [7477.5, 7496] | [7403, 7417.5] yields 7.7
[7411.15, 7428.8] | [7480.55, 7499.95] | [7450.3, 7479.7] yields 1.4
